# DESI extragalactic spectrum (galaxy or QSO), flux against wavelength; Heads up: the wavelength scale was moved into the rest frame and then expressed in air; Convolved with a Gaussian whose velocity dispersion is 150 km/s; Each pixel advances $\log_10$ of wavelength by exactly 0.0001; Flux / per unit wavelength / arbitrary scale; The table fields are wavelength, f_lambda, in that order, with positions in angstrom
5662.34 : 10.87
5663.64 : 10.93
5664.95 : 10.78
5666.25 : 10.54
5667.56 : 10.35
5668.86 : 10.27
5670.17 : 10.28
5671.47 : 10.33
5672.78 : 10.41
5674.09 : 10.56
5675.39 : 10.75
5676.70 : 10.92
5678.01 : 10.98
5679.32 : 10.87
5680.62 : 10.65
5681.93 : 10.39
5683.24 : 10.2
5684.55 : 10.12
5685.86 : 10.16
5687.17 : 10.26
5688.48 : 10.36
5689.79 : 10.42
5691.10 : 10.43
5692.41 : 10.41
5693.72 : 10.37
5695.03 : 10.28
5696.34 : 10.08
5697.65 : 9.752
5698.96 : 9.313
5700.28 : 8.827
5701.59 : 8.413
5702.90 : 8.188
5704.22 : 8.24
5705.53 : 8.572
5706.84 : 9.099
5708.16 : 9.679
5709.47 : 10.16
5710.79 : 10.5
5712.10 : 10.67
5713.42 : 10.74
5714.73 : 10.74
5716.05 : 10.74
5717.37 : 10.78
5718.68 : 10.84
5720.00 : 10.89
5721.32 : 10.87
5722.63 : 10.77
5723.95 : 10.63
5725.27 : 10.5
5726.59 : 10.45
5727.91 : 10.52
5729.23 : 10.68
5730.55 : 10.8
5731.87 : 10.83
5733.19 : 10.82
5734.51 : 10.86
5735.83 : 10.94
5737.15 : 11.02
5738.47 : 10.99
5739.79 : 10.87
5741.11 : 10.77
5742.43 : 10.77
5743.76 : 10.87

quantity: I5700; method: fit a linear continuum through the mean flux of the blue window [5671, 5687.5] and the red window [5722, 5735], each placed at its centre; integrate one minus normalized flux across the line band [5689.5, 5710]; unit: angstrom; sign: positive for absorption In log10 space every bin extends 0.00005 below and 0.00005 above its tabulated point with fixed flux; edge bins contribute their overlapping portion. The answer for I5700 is 2.1 angstrom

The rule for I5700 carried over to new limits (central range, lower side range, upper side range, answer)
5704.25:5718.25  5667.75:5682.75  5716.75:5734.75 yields 0.8 angstrom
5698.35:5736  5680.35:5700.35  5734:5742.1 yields 1.5 angstrom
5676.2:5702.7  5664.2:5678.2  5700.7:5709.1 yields -1.5 angstrom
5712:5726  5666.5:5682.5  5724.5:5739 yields 0.0 angstrom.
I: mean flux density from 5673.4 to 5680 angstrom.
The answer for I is 10.8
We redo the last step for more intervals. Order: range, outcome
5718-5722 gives 10.9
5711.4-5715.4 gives 10.7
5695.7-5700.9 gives 9.49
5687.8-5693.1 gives 10.4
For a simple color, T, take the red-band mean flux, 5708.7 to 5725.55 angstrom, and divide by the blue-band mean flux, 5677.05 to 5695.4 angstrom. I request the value 1.02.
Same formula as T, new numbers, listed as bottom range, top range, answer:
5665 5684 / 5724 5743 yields 1.02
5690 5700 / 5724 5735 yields 1.06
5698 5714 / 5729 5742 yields 1.16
